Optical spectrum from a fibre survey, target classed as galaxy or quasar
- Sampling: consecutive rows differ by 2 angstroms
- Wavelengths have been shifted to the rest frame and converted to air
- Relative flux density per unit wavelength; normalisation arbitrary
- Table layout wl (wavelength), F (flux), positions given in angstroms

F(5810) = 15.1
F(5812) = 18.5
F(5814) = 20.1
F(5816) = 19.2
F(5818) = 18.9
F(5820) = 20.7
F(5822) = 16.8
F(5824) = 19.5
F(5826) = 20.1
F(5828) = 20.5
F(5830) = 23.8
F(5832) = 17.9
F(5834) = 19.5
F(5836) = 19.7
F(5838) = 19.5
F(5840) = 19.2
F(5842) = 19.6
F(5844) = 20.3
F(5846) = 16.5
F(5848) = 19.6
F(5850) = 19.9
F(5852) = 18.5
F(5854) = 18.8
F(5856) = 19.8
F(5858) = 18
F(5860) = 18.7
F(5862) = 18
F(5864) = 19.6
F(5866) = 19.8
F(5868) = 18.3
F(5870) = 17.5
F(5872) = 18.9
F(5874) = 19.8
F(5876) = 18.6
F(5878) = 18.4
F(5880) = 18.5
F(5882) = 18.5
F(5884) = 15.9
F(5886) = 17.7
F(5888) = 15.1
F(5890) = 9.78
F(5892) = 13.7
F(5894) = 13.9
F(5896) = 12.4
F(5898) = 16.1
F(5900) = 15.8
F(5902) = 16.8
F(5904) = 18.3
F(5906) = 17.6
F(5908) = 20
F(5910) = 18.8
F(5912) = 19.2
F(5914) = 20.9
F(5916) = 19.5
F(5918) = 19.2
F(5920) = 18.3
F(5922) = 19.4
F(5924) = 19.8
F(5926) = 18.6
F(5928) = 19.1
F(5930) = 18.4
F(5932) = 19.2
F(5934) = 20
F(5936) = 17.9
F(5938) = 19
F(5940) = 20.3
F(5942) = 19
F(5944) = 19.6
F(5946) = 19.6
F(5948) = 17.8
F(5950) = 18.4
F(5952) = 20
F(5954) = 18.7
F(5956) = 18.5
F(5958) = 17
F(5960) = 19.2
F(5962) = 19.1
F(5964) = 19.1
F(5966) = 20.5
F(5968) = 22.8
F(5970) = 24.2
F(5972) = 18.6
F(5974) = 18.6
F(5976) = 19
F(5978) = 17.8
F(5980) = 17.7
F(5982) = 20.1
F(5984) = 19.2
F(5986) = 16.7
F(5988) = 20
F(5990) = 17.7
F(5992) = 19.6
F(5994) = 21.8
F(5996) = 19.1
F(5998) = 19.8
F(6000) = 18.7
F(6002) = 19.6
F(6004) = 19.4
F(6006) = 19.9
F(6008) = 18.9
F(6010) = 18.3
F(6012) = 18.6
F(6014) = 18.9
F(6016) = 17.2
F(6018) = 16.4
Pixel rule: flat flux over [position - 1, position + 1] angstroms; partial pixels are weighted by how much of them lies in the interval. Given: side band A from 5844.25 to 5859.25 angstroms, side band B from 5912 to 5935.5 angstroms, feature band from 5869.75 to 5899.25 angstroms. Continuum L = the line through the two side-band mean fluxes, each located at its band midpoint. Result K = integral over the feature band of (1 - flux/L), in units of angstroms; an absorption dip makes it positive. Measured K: 4.2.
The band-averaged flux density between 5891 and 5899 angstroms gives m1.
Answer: 14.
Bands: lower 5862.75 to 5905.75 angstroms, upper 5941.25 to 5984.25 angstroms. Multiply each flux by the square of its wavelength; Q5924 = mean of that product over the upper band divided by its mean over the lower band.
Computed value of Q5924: 1.18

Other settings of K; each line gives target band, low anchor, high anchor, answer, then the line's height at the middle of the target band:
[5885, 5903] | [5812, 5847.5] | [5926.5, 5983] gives 4.44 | 19.4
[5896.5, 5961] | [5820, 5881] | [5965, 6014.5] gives 2.01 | 19.3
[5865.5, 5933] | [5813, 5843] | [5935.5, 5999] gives 6.17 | 19.5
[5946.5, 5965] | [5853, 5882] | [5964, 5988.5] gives 0.71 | 19.4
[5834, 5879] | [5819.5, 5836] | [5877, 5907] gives -2.32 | 18.1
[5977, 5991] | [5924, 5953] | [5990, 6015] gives 0.58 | 19.3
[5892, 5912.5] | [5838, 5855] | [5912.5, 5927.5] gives 2.79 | 19.3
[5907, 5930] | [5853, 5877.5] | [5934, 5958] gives -0.50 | 18.9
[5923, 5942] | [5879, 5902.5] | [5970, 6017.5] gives -2.63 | 16.8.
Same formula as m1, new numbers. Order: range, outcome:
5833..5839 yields 19.6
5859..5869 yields 18.9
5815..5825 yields 19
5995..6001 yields 19.2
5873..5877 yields 19.2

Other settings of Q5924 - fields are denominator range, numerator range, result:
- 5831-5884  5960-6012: 1.08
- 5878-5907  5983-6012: 1.26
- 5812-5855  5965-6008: 1.06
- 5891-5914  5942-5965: 1.14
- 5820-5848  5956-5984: 1.05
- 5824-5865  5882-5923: 0.89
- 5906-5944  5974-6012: 1.01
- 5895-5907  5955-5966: 1.18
